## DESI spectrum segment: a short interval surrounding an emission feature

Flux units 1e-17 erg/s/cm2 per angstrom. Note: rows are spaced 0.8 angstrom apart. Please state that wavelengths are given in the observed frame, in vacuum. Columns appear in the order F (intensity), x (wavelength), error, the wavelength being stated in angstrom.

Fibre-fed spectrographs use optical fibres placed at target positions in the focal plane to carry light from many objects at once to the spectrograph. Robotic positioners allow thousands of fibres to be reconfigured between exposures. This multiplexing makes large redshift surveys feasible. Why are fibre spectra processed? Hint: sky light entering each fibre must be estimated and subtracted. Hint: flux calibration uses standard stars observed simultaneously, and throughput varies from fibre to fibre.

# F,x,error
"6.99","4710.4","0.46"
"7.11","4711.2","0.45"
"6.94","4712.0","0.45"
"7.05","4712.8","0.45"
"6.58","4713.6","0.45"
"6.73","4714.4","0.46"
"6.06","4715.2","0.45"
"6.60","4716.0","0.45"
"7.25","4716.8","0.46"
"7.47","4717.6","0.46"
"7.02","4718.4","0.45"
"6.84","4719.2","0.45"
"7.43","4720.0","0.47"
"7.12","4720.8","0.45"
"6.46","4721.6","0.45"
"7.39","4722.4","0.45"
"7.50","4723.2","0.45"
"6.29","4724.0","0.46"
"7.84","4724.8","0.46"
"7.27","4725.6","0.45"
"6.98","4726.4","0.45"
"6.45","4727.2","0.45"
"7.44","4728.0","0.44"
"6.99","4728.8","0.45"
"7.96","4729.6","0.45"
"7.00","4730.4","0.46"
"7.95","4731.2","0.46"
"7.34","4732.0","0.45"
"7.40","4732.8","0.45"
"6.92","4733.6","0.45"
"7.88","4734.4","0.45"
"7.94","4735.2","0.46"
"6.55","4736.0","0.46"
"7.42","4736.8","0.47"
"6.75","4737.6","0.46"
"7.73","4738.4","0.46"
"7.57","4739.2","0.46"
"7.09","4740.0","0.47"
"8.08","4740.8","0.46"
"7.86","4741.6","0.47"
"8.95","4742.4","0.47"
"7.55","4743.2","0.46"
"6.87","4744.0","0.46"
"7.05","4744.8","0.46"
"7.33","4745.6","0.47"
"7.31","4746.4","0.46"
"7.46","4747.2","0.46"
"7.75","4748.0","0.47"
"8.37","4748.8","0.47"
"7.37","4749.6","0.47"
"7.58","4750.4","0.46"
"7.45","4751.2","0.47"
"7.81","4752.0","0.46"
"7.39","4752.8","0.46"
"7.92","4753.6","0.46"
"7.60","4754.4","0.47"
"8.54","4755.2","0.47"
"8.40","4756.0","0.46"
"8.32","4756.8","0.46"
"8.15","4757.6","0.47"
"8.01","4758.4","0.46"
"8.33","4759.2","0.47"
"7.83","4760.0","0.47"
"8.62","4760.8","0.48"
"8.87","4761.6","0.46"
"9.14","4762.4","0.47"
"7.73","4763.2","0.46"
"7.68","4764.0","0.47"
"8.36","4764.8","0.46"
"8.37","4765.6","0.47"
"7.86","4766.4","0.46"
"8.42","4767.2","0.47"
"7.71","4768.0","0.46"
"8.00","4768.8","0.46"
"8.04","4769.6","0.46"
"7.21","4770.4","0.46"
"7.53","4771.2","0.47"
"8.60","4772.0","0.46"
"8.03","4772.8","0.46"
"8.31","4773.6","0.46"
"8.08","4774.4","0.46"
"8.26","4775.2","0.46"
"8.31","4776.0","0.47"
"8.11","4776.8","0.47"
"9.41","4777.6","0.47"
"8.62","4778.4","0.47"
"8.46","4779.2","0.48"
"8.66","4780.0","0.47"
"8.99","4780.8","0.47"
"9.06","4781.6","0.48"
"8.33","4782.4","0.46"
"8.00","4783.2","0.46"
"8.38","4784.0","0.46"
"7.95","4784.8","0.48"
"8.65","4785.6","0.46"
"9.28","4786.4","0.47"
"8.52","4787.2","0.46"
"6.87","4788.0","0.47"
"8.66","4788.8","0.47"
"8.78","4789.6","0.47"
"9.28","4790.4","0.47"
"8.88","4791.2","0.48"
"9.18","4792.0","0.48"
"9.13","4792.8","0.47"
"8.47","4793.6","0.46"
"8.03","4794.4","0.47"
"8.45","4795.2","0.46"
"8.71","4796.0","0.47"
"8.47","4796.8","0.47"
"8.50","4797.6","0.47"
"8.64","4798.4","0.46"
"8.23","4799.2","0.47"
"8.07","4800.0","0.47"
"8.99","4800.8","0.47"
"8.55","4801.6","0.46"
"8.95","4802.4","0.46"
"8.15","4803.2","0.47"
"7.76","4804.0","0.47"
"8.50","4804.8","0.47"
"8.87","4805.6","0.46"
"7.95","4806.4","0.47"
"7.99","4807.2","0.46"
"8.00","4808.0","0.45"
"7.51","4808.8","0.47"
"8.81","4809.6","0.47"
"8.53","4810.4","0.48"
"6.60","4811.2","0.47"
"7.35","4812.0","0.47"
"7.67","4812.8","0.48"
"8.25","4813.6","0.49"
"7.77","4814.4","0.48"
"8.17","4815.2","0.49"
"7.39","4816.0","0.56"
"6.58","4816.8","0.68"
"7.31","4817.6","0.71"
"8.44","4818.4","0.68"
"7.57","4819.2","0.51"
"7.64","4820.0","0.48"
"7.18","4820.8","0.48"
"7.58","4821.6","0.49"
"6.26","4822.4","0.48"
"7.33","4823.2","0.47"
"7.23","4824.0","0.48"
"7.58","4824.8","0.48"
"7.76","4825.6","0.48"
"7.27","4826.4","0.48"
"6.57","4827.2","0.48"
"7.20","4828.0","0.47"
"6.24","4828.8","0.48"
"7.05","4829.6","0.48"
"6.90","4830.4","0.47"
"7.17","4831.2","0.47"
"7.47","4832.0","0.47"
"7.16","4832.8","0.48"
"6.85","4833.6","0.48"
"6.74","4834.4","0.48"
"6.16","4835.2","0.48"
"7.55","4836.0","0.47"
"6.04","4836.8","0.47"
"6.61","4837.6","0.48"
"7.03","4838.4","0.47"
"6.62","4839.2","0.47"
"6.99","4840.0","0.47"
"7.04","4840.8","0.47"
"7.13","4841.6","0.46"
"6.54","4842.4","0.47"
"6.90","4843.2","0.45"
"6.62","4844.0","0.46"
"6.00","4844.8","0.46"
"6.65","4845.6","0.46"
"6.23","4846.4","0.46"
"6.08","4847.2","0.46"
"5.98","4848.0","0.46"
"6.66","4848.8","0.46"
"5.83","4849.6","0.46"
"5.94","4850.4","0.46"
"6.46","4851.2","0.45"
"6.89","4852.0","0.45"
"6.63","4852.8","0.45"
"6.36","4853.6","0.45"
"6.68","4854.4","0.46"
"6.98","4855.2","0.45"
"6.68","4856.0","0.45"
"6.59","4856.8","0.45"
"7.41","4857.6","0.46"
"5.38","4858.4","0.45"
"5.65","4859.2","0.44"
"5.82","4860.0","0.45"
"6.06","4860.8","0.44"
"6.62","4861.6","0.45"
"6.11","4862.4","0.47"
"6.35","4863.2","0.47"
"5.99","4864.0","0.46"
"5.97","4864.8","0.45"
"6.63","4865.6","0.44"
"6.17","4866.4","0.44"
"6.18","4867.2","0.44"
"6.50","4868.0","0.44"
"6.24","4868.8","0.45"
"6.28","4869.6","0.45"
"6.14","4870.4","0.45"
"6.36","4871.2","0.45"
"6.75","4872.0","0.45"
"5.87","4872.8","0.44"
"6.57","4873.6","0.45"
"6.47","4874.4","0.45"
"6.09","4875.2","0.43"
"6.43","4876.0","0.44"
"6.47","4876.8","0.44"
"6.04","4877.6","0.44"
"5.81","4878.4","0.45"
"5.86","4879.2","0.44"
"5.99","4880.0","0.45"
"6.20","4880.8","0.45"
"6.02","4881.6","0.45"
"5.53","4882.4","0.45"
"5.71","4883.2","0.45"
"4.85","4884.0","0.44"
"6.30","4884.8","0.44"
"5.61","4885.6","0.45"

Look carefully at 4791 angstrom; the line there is C III]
